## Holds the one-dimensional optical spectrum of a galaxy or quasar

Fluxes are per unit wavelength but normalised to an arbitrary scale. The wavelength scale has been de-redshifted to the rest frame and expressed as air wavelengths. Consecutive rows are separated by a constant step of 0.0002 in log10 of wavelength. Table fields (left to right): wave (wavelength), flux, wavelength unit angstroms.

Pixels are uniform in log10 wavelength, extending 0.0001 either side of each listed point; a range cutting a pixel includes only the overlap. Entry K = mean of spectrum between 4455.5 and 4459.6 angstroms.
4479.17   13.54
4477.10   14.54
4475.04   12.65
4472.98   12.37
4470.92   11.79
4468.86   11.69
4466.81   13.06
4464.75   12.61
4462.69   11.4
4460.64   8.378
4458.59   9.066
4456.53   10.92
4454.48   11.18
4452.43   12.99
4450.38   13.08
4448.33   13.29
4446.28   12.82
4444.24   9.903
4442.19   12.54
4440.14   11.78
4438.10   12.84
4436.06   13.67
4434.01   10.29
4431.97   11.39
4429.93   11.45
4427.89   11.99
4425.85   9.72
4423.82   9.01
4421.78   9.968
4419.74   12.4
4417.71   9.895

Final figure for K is 9.99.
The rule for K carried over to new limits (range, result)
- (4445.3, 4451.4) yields 13.1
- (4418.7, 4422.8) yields 11.2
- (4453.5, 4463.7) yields 10.2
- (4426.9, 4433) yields 11.6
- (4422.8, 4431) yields 10.6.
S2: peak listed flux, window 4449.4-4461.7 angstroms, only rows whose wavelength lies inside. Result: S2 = 13.08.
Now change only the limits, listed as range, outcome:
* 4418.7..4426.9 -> 12.4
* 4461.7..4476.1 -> 13.06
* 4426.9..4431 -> 11.99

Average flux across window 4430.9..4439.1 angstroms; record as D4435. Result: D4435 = 12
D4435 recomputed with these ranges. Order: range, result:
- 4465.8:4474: 12.2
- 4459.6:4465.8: 10.8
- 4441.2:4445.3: 11.2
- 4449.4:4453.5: 13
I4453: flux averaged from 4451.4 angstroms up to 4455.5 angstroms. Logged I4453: 12.1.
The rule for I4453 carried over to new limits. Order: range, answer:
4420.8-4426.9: 9.58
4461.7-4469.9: 12.2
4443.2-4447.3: 11.4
